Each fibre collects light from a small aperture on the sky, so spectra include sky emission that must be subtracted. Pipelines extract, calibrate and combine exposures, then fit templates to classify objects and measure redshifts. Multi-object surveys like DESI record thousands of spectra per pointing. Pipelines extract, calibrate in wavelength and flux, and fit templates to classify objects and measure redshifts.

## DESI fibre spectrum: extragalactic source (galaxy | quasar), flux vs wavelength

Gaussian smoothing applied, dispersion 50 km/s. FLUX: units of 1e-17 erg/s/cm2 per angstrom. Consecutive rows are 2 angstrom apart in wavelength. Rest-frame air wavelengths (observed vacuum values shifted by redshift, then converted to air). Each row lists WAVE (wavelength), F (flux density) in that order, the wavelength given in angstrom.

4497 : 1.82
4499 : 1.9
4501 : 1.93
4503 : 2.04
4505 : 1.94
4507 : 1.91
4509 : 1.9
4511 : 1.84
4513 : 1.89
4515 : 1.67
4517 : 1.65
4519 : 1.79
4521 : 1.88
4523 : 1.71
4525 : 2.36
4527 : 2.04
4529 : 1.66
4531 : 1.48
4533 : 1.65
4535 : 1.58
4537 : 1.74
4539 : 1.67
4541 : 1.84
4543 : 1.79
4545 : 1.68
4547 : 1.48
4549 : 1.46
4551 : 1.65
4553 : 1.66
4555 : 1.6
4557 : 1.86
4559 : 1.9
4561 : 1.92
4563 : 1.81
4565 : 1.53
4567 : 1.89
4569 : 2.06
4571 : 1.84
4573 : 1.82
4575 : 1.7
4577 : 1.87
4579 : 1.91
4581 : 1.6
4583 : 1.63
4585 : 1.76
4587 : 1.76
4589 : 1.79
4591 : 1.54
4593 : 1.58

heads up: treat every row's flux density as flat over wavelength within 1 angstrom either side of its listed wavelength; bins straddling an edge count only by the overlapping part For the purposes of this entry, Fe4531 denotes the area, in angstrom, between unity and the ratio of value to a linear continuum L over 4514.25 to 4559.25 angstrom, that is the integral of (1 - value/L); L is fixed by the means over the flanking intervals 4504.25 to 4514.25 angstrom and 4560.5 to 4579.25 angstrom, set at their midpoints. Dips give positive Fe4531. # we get 3.3 angstrom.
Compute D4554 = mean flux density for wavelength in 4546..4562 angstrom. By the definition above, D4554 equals 1.69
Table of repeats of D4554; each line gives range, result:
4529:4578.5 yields 1.73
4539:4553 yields 1.65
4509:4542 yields 1.78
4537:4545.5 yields 1.75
